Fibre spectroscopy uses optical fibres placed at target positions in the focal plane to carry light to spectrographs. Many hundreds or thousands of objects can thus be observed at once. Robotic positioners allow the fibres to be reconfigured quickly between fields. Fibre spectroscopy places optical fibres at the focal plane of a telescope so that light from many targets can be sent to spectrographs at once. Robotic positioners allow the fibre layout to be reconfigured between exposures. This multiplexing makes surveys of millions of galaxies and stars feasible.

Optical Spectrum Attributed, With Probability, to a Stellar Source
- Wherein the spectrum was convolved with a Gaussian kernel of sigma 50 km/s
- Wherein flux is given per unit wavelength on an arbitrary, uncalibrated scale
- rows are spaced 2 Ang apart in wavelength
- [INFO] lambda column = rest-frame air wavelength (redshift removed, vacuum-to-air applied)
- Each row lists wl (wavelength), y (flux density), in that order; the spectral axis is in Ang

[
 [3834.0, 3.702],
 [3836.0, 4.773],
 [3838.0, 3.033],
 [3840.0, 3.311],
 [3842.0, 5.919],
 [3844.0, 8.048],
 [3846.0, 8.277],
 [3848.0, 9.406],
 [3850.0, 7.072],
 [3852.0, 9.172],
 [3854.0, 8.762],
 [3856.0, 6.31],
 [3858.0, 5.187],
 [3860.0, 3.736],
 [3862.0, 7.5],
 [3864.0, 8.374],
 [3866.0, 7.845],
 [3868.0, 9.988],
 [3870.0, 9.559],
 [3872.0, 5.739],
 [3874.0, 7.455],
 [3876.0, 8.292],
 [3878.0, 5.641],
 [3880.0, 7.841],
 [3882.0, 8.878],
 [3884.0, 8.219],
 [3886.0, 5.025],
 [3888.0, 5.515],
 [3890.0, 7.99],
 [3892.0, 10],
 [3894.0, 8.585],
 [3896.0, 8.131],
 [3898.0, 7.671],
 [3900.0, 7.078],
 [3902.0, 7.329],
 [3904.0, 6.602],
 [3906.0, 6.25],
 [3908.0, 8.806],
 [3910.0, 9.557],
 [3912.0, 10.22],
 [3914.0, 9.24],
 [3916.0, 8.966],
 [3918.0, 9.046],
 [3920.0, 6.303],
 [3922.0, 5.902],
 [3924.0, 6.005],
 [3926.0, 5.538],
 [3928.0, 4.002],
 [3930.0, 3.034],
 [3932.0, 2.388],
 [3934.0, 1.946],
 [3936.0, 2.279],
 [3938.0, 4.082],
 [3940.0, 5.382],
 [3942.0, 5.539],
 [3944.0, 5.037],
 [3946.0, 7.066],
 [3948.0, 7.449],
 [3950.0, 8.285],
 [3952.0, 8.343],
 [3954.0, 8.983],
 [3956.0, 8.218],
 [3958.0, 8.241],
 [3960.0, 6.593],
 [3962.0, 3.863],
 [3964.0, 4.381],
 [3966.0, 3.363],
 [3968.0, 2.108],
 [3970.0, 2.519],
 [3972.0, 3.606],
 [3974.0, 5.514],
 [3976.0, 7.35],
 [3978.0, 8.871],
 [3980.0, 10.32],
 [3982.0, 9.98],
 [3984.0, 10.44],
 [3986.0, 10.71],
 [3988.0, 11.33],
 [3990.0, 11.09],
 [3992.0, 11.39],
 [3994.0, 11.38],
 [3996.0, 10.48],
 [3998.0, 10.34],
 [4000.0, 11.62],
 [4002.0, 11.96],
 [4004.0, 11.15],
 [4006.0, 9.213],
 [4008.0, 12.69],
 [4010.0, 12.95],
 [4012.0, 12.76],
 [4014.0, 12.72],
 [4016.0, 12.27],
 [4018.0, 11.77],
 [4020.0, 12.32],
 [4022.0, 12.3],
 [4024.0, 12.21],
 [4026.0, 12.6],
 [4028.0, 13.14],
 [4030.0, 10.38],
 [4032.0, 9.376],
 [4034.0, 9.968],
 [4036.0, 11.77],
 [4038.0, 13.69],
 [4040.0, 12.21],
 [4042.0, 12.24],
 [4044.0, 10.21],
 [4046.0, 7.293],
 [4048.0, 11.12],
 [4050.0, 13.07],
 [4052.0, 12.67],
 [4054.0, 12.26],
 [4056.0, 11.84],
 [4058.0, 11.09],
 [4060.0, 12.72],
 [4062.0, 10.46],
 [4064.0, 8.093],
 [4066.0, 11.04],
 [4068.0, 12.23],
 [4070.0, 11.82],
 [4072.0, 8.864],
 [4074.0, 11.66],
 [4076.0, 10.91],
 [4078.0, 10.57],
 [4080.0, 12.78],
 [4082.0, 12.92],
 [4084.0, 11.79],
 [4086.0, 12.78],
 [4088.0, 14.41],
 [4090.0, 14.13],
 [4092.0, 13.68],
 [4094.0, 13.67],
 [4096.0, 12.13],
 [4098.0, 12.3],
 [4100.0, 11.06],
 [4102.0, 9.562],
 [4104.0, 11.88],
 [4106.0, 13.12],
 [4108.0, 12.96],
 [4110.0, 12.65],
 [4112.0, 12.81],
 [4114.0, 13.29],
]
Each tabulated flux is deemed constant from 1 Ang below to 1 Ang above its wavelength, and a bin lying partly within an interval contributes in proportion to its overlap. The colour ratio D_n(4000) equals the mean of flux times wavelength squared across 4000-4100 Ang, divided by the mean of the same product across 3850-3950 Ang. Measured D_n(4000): 1.85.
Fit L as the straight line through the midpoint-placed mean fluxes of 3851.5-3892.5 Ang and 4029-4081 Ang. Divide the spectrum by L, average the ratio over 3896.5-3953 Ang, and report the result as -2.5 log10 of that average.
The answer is 0.30 mag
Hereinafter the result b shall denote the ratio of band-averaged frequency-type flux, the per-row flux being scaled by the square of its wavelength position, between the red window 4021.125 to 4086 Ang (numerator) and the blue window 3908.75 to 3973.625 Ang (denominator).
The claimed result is 2.06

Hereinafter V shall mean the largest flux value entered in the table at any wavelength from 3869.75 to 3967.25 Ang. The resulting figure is 10.22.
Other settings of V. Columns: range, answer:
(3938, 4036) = 13.14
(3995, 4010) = 12.95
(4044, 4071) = 13.07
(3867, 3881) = 9.988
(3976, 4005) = 11.96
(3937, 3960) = 8.983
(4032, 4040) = 13.69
